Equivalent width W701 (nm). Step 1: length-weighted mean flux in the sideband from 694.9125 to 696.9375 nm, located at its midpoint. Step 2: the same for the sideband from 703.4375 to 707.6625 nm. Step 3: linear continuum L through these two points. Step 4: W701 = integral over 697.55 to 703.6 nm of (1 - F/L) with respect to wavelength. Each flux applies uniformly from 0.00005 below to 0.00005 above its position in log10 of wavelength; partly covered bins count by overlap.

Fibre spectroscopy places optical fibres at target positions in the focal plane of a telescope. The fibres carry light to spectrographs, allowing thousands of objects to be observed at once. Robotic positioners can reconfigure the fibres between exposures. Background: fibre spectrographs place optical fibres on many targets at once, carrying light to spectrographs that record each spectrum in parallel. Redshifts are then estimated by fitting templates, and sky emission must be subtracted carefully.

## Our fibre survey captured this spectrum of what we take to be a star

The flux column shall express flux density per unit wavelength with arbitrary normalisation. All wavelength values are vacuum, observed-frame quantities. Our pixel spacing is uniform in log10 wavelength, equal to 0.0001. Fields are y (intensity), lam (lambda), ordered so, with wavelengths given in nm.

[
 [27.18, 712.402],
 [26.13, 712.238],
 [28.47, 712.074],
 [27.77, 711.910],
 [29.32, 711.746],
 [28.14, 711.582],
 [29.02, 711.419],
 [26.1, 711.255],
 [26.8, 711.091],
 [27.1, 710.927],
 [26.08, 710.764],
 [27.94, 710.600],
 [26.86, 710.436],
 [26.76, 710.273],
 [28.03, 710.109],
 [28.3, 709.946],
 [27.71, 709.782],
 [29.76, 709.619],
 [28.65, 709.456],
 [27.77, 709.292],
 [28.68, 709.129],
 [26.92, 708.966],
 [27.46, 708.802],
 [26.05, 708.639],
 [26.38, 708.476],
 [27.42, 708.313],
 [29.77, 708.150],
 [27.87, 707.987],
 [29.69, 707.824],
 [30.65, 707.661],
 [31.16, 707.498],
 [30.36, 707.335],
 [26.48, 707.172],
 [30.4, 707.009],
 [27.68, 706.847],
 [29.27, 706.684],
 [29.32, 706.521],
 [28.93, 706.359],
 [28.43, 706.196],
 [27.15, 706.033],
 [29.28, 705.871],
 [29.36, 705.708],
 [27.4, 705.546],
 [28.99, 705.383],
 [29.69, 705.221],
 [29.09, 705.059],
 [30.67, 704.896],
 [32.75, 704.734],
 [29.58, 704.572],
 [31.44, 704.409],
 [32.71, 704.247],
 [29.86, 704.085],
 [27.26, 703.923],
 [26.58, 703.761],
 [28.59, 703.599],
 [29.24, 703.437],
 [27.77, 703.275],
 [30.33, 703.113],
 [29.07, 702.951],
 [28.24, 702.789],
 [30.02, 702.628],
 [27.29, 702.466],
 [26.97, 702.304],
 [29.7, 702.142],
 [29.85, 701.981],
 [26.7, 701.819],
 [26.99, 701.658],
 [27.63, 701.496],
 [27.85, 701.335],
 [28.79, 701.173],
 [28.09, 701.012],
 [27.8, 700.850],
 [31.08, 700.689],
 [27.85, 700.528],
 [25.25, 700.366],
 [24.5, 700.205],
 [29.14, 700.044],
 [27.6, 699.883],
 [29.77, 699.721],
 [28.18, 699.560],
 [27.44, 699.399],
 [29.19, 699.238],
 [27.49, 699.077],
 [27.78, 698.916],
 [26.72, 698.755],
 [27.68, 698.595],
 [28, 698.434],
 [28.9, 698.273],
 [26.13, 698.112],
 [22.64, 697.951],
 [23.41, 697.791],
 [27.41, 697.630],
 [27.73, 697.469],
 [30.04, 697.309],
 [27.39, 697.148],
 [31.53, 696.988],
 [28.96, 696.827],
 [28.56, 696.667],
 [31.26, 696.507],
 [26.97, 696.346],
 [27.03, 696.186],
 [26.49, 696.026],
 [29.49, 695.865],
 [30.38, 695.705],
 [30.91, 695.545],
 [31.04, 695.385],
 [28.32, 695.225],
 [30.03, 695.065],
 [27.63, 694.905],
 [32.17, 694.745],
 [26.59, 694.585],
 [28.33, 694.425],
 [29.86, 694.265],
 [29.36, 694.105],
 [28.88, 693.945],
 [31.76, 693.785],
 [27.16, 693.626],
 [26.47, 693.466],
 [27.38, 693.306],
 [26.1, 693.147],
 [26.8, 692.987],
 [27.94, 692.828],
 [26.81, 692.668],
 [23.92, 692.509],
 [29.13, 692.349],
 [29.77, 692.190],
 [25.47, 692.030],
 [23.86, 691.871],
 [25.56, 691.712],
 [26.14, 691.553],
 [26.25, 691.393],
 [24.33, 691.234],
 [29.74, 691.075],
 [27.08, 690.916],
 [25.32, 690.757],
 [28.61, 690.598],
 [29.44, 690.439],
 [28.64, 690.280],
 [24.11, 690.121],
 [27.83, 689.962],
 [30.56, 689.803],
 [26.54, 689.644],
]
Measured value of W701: 0.29 nm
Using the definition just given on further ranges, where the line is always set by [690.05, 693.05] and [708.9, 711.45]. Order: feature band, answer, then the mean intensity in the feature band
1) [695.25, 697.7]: -0.180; 29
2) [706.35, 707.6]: -0.080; 29.2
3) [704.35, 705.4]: -0.114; 30.4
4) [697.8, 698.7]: 0.023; 26.4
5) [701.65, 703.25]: -0.075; 28.6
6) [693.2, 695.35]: -0.149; 28.8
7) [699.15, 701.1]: -0.058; 28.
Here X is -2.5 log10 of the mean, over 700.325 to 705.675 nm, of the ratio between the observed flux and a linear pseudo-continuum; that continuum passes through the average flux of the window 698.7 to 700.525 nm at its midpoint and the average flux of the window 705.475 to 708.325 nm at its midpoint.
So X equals -0.02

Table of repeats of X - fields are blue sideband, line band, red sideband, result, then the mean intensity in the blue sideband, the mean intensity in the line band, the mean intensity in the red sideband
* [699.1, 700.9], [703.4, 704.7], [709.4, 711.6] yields -0.064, 28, 29.5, 27.6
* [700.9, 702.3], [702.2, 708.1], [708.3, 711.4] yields -0.051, 28.1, 29.2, 27.4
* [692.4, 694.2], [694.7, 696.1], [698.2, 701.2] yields -0.071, 27.5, 29.6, 27.9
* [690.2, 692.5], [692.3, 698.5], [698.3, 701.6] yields -0.029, 27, 28.2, 27.9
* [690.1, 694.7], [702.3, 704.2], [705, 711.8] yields -0.023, 27.3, 28.6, 28.3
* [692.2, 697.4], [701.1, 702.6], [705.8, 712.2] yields 0.014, 28.6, 28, 28.2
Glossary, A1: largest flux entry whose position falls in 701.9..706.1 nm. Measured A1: 32.75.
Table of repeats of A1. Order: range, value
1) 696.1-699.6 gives 31.53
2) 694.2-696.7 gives 32.17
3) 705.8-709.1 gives 31.16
